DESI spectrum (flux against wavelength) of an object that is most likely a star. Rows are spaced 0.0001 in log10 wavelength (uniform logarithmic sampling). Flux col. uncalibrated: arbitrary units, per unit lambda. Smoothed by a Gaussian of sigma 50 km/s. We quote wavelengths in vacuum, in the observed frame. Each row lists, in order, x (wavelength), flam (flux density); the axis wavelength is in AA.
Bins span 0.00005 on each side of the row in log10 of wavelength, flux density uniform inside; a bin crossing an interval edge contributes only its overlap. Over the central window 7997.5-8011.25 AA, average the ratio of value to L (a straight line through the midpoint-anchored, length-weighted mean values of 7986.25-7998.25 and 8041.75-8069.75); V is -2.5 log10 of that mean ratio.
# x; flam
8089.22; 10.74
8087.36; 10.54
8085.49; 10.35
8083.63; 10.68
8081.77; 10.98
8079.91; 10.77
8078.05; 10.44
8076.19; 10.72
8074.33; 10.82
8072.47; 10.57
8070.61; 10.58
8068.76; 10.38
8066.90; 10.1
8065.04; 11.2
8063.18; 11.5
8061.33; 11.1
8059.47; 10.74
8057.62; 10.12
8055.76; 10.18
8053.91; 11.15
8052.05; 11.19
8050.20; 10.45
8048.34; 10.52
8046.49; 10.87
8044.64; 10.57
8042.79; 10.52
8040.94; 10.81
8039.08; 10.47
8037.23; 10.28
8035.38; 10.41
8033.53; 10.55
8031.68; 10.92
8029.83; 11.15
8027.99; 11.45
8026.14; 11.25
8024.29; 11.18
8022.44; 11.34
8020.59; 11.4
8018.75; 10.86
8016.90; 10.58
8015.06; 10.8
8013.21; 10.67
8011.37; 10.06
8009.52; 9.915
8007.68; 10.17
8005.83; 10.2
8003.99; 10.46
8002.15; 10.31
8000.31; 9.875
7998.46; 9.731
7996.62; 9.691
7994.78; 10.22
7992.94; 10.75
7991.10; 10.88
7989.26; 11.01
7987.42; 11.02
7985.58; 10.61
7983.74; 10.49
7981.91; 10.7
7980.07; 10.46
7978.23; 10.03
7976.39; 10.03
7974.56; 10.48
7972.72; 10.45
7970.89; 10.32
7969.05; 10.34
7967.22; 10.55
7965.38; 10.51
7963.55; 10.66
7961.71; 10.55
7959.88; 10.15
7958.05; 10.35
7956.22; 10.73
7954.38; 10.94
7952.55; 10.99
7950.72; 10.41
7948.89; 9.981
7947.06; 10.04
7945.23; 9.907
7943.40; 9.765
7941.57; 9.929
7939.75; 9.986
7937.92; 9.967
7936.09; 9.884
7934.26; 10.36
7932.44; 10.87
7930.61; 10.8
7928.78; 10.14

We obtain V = 0.05 mag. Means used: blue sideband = 10.5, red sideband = 10.7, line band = 10.1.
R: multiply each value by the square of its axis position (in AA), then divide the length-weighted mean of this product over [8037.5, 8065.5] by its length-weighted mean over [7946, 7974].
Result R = 1.05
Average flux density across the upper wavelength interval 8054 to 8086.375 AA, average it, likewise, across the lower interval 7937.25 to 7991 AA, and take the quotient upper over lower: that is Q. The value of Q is 1.03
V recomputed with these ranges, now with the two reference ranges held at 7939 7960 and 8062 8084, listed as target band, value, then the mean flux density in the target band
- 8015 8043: -0.032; 10.9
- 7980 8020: 0.002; 10.4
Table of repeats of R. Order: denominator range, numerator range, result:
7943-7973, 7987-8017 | 1.01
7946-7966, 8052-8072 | 1.05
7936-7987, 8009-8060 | 1.06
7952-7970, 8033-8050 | 1.02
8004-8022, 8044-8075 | 1.03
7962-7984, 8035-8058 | 1.04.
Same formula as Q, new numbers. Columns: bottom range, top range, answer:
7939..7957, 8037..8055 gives 1.04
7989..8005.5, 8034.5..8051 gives 1.02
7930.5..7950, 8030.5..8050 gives 1.05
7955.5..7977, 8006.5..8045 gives 1.03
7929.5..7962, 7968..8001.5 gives 1.01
